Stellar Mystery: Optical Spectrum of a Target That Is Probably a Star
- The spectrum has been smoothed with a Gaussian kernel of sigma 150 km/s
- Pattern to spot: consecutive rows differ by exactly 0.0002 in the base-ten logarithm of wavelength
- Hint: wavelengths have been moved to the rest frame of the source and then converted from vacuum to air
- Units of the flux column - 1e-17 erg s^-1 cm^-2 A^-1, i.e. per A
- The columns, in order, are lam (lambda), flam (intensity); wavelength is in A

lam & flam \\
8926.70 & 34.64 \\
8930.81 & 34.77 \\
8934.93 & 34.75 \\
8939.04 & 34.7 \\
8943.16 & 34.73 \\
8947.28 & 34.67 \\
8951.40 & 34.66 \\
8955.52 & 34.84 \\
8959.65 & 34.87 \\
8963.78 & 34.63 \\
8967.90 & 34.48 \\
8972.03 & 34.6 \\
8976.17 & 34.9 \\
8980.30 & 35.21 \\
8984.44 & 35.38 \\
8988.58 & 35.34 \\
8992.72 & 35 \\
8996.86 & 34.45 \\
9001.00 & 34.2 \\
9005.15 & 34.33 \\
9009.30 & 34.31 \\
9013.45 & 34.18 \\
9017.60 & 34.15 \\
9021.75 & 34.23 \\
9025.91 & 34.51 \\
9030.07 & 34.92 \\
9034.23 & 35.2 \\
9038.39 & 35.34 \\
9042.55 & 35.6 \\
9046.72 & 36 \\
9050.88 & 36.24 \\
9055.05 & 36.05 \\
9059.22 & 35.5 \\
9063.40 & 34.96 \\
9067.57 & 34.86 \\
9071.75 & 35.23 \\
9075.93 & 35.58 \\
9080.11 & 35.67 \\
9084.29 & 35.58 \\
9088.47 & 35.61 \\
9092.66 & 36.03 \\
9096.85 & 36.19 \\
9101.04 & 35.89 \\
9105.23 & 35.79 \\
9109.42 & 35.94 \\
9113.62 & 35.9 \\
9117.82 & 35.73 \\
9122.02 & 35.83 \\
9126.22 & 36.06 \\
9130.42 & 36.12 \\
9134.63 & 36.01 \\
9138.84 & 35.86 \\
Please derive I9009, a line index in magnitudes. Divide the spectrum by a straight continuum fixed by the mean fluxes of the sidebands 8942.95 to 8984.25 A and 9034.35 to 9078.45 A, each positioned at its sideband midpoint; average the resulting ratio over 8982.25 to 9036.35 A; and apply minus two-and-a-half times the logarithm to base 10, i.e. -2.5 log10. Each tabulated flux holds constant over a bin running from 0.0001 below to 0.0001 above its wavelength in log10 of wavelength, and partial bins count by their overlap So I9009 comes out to 0.02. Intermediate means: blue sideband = 34.8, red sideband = 35.5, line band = 34.6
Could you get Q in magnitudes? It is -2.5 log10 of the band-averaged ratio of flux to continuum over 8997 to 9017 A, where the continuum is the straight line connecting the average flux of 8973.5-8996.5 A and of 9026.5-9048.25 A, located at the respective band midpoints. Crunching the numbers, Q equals 0.029 mag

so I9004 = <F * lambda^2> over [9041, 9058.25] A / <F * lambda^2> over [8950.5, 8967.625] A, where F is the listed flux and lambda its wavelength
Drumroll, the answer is 1.06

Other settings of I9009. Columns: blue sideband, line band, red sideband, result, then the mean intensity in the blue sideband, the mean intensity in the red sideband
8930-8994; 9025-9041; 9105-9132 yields 0.01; 34.8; 35.9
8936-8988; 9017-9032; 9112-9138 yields 0.02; 34.8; 35.9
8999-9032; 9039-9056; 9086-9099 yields -0.03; 34.3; 35.9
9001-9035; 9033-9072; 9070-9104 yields -0.01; 34.4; 35.7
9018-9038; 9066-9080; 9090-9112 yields 0.01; 34.7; 36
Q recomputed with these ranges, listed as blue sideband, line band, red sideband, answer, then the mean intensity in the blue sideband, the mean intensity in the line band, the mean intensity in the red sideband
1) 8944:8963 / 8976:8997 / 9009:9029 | -0.02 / 34.7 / 35.1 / 34.3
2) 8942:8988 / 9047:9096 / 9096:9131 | 0.00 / 34.8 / 35.6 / 35.9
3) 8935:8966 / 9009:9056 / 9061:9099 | 0.01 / 34.7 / 35.1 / 35.5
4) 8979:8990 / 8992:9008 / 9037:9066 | 0.03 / 35.3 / 34.4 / 35.7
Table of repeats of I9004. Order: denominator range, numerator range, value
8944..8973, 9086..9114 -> 1.07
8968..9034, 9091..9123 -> 1.06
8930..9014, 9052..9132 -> 1.06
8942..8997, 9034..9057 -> 1.04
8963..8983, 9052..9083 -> 1.04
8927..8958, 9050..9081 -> 1.05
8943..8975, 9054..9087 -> 1.05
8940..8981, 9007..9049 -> 1.02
